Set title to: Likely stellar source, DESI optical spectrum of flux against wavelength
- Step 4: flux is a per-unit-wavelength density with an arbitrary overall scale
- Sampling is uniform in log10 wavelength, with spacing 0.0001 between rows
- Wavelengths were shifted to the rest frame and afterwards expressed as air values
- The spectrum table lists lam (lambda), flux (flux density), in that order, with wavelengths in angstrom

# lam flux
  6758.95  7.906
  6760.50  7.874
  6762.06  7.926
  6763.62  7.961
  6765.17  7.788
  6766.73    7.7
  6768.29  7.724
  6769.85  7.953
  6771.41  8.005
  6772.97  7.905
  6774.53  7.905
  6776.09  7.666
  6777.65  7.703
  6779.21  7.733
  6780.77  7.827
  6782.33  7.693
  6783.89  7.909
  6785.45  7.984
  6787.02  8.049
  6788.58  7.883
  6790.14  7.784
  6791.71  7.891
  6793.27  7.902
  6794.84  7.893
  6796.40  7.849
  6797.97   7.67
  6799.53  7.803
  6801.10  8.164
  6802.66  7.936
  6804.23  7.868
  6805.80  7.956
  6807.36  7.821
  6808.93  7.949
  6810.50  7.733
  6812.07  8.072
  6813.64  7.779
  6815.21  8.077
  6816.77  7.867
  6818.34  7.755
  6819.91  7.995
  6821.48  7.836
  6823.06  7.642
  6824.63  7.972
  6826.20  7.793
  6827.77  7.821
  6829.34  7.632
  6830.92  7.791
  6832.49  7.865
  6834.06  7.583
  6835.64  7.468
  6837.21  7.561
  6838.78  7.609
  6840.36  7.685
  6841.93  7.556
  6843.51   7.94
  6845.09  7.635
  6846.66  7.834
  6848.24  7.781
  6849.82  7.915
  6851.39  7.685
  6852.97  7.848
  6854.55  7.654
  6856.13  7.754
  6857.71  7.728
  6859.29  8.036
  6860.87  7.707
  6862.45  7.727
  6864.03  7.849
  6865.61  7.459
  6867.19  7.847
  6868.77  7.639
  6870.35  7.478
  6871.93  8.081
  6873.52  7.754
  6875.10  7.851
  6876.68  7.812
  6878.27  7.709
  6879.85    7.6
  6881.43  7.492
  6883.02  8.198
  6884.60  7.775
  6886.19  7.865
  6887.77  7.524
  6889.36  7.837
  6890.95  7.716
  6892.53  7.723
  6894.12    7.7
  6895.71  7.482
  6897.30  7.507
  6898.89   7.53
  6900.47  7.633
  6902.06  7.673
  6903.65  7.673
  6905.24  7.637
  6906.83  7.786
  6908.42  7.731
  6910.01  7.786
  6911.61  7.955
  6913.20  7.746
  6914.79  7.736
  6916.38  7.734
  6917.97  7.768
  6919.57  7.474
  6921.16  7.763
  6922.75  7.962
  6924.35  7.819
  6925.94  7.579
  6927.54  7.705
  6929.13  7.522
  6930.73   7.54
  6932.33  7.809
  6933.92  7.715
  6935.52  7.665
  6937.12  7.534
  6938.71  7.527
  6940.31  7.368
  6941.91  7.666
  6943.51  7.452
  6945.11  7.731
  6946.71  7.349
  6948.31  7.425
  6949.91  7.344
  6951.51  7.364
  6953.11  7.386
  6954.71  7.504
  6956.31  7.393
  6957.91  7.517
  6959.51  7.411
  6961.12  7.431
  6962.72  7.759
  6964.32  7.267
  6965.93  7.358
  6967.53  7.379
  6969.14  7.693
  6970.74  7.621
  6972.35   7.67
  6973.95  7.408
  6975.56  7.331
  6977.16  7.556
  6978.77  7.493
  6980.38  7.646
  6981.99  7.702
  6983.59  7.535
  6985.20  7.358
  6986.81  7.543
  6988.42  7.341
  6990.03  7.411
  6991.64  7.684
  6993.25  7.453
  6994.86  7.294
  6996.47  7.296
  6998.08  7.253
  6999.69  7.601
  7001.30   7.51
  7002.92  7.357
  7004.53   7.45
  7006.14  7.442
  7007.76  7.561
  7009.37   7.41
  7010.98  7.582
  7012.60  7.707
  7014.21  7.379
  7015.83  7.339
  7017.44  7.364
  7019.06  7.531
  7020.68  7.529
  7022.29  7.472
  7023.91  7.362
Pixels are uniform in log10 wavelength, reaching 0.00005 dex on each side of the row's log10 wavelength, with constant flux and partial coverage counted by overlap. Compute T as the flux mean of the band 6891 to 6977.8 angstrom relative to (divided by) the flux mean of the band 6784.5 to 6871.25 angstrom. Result 1.0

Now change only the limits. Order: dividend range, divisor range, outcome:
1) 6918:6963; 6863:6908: 0.98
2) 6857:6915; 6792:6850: 0.99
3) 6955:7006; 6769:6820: 0.95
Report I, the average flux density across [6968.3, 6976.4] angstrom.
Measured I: 7.55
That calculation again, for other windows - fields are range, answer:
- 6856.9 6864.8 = 7.81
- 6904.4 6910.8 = 7.74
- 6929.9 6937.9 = 7.64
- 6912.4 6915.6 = 7.76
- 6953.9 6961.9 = 7.45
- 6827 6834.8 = 7.74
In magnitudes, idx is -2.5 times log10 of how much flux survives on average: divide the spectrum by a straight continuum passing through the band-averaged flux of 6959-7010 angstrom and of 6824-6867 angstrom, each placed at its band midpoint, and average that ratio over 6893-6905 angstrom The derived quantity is 0.00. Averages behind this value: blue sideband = 7.74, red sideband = 7.48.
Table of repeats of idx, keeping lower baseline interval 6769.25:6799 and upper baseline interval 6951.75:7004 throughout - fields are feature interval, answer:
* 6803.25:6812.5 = -0.012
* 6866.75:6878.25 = -0.013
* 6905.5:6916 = -0.025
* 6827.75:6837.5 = 0.013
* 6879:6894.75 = -0.013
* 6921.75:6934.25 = -0.019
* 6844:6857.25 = -0.006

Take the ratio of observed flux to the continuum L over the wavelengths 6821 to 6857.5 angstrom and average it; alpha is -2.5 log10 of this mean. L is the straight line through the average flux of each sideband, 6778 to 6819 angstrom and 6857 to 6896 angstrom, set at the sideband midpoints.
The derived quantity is 0.011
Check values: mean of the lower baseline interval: 7.88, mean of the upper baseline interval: 7.75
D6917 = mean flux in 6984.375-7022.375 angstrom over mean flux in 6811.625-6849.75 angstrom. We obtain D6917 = 0.96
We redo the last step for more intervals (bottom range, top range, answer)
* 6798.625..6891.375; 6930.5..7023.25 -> 0.96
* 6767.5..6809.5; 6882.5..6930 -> 0.98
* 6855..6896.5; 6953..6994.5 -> 0.97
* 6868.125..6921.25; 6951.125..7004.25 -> 0.97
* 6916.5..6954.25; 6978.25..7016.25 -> 0.99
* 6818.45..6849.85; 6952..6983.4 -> 0.97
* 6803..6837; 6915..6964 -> 0.97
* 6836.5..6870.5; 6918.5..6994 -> 0.97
